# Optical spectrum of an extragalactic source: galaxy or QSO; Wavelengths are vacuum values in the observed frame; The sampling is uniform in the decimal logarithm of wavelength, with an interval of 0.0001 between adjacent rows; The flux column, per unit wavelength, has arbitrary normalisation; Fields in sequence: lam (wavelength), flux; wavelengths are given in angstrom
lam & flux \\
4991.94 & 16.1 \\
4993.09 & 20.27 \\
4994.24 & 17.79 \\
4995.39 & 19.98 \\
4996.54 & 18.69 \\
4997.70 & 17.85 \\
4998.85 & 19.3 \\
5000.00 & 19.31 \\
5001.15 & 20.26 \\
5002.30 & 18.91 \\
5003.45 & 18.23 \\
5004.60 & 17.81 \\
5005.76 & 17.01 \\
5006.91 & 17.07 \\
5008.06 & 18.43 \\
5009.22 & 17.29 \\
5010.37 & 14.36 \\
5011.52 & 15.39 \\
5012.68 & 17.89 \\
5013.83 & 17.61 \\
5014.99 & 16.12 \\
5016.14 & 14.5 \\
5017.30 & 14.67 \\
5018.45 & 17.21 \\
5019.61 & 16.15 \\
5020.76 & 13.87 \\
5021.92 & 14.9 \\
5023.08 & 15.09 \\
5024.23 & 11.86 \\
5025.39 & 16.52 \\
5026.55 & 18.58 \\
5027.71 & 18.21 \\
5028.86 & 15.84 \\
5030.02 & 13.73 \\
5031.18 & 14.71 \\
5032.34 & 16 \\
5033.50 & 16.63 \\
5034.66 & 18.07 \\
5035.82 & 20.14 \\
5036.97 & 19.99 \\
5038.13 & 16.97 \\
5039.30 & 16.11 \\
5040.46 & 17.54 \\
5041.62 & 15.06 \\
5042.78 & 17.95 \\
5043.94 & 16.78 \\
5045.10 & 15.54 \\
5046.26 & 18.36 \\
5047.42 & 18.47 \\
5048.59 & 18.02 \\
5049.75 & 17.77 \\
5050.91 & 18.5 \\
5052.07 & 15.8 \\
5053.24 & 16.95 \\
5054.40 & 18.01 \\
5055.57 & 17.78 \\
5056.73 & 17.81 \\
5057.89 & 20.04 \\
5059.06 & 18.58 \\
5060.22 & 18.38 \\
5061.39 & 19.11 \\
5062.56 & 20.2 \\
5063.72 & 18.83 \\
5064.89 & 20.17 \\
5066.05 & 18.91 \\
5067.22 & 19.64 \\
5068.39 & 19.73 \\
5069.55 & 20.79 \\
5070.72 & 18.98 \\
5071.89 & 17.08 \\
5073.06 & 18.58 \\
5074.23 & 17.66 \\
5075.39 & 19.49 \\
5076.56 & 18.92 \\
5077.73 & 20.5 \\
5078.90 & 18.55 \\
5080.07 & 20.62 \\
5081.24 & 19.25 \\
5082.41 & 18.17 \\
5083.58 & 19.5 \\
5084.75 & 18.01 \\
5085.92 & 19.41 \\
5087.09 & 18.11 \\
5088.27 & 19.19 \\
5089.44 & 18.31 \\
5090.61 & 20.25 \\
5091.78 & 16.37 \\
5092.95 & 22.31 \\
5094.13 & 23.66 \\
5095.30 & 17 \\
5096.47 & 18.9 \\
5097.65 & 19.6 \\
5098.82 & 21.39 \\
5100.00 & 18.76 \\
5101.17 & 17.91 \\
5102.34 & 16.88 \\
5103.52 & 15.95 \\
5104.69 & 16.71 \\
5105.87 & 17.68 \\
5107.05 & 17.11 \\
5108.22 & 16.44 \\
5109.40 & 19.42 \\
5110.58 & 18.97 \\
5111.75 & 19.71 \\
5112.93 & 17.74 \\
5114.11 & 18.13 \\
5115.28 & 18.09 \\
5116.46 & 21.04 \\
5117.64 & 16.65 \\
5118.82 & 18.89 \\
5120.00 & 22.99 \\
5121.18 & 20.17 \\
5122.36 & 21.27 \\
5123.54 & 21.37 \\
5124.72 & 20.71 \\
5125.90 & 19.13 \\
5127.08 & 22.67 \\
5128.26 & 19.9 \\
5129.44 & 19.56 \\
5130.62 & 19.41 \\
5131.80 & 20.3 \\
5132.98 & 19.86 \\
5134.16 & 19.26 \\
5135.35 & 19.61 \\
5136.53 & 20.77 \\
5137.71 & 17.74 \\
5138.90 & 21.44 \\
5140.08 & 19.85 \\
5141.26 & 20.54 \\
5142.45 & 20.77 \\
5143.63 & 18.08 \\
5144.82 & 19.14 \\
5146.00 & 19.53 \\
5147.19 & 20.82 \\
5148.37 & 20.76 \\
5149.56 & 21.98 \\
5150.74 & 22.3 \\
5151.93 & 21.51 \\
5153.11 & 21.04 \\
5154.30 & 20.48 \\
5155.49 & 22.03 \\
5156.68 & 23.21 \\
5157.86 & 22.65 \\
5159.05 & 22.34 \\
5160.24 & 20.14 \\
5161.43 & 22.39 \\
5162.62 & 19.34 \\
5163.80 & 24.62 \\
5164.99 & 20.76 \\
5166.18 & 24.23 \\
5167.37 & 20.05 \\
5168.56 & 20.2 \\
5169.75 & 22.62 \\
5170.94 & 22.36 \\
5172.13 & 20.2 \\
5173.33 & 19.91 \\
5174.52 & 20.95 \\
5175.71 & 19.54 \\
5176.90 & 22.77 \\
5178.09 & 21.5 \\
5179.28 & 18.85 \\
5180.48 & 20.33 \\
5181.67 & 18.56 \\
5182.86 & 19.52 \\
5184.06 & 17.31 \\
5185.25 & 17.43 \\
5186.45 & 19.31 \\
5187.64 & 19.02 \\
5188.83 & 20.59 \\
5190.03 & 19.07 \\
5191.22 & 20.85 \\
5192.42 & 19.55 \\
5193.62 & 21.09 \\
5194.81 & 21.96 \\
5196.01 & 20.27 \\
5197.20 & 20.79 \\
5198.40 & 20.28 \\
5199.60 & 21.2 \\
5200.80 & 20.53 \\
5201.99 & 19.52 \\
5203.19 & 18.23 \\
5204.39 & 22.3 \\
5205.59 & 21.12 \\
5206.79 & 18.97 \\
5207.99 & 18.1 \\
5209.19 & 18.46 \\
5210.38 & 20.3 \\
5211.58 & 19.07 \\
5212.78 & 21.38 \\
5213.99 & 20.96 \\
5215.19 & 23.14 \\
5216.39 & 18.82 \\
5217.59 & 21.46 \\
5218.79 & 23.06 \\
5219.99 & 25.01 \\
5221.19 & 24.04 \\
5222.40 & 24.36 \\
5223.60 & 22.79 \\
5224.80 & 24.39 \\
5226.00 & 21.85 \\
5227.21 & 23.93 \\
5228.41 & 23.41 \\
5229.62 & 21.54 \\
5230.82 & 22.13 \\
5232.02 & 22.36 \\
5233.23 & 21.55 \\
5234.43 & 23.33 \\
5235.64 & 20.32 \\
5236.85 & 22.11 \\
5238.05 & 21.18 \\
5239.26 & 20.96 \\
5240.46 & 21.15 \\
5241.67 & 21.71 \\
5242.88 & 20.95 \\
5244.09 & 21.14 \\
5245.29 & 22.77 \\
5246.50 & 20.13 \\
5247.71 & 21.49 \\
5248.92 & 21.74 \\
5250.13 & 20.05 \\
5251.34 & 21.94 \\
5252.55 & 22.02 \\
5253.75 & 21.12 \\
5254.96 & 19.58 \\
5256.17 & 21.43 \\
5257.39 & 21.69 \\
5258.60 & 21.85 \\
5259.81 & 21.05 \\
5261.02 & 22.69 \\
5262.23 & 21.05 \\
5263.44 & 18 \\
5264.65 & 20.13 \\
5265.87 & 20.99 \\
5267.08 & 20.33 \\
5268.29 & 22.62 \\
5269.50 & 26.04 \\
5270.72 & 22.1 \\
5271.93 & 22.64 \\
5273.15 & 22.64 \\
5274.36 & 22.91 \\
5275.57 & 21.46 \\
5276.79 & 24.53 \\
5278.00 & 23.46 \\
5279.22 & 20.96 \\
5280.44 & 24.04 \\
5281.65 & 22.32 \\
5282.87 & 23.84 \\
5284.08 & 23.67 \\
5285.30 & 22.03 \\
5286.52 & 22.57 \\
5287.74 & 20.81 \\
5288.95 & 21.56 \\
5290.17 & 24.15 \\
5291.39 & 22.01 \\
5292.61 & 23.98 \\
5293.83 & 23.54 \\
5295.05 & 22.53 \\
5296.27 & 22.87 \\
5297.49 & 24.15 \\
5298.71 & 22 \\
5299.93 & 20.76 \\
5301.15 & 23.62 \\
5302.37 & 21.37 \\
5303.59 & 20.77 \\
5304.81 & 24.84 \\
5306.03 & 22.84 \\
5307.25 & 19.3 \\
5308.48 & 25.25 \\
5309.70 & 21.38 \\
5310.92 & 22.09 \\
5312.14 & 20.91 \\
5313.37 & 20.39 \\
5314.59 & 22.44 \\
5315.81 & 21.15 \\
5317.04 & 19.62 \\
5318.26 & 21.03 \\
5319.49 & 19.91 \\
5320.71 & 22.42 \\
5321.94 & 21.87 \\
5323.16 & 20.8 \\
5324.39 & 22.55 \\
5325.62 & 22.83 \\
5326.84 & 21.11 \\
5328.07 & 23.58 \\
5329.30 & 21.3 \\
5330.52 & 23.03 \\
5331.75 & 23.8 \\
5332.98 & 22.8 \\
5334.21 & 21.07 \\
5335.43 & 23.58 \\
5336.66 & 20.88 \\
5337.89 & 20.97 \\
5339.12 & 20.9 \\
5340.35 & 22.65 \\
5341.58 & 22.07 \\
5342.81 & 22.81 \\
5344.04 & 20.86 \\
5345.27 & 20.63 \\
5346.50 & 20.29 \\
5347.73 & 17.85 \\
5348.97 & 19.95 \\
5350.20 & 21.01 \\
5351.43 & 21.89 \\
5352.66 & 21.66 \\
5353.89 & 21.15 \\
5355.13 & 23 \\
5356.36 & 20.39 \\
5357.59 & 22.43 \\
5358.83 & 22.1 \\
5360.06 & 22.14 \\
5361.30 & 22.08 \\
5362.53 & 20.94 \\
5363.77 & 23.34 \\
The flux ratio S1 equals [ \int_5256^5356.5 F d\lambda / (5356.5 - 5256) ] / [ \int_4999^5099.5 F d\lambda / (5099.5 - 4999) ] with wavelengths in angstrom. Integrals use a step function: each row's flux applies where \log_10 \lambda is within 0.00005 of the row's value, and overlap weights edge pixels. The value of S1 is 1.23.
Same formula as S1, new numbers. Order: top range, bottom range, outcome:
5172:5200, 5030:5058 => 1.15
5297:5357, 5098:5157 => 1.10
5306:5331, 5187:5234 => 1.02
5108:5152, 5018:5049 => 1.20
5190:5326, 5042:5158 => 1.13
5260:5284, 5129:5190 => 1.08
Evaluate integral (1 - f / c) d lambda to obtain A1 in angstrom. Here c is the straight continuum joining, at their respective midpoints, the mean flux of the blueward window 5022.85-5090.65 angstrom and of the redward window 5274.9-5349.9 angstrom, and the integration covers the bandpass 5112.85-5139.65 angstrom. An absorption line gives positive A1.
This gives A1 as -1.1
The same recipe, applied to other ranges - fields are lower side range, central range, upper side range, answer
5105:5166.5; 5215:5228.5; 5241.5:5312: -1.0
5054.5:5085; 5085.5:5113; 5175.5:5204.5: 0.9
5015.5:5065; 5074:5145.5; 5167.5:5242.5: -2.2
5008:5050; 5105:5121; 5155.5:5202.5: 0.1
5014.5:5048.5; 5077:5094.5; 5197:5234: -1.5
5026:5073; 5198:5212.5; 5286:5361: 0.2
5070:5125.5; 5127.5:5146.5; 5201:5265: -0.1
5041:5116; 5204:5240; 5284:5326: -1.6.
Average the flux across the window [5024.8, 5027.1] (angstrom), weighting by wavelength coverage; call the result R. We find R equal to 17.5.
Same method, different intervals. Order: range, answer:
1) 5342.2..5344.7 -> 21.8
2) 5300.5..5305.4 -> 22.6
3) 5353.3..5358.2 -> 21.7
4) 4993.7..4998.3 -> 18.6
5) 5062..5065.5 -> 19.8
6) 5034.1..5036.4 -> 19.2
